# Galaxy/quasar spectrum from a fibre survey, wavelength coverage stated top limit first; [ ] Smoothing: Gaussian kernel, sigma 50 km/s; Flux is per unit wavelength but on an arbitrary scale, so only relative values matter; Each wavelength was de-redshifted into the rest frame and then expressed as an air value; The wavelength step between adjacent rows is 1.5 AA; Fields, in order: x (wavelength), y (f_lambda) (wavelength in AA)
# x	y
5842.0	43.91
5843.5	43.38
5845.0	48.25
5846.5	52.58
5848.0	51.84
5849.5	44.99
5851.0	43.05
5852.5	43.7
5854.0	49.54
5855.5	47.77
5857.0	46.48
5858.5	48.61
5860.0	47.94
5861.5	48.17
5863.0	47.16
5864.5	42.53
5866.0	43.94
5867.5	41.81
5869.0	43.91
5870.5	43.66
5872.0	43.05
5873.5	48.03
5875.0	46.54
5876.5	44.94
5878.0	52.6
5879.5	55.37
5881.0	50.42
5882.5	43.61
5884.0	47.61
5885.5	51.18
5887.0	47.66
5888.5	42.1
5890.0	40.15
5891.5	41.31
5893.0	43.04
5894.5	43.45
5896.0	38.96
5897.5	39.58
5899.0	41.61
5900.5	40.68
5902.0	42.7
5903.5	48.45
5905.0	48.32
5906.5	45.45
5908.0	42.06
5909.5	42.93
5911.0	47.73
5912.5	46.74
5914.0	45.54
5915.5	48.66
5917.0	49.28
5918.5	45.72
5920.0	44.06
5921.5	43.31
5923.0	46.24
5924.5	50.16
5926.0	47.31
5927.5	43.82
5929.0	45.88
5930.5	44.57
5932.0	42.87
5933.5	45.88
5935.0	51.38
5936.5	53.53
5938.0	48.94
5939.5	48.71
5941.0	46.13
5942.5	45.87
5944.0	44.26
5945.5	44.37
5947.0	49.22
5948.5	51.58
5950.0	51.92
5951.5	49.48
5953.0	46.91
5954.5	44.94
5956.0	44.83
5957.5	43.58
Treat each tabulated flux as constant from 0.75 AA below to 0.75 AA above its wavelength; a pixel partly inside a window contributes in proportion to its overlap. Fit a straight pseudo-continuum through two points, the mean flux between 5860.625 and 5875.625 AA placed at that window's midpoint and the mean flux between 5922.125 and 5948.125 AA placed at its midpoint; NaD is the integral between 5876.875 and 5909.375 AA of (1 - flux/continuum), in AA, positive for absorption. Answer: 0.5 AA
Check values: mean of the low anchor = 44.9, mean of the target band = 45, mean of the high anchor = 47.1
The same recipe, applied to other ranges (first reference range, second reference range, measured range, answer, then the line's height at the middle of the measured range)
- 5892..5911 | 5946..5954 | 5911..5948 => 0.0 AA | 46.9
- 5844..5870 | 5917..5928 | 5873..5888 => -0.7 AA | 46.4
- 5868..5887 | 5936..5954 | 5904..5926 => 0.8 AA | 47.9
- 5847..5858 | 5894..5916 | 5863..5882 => -0.2 AA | 45.9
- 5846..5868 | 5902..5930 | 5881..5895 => 0.5 AA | 46.4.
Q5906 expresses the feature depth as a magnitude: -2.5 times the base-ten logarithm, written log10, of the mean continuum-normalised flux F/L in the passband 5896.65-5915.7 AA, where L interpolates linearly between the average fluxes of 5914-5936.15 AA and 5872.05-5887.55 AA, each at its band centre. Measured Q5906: 0.067 mag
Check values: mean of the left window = 48.6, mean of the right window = 46.5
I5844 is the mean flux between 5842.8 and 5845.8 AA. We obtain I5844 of 46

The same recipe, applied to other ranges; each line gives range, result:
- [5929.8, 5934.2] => 44.4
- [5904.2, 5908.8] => 45.3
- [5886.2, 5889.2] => 45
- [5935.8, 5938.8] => 51.2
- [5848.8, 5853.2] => 43.9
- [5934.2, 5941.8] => 49.7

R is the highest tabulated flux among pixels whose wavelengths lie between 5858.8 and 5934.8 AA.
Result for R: 55.37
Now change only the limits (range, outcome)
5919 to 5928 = 50.16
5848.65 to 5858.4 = 49.54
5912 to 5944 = 53.53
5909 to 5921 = 49.28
